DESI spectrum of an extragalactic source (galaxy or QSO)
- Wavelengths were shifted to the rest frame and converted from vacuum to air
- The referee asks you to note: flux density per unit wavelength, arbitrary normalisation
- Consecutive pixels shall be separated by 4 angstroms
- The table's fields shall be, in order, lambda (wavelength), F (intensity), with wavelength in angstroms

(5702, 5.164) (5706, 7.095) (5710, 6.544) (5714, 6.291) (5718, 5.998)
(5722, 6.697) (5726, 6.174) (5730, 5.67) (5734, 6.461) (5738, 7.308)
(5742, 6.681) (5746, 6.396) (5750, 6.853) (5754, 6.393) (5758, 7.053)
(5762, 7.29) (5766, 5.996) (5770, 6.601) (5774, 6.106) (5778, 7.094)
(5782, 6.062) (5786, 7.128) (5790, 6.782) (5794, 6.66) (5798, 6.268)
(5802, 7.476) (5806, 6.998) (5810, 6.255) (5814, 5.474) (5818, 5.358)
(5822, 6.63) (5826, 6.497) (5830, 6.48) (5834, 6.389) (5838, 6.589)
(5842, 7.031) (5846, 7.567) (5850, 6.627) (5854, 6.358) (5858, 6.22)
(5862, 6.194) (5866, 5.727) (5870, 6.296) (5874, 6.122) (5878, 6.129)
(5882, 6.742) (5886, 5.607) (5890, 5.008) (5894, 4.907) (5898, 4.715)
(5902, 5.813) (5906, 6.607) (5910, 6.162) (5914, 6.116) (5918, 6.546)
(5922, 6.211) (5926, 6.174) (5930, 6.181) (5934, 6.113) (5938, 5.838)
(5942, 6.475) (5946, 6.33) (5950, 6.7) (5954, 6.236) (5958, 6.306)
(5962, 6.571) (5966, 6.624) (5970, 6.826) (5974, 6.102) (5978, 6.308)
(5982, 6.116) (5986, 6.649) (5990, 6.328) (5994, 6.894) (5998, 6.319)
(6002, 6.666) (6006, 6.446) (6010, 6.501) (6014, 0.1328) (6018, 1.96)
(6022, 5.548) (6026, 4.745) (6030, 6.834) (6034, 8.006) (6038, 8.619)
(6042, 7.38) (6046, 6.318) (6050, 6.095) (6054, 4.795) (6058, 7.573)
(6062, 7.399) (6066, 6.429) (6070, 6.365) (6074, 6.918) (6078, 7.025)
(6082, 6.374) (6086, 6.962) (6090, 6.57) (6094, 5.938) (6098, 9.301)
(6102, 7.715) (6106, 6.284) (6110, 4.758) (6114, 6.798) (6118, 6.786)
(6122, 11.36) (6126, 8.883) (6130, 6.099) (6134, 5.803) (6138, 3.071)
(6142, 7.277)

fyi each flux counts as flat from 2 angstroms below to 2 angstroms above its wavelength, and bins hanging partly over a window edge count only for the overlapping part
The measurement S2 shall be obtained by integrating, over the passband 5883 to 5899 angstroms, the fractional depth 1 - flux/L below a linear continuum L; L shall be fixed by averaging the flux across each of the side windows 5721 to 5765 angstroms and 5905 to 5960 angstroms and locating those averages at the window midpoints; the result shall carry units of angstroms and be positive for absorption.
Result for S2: 2.9 angstroms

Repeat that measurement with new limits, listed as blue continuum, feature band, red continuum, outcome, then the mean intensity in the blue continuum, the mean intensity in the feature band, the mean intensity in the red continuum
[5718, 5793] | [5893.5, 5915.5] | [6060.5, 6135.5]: 3.30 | 6.58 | 5.77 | 7.05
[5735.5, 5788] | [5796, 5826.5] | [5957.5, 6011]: 1.28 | 6.69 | 6.36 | 6.48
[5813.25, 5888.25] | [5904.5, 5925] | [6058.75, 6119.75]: 0.44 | 6.33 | 6.31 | 6.79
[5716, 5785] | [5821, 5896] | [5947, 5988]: 2.55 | 6.53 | 6.26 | 6.44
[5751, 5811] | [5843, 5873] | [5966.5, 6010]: 0.78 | 6.69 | 6.44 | 6.47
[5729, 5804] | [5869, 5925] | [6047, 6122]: 6.58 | 6.66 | 5.93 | 6.79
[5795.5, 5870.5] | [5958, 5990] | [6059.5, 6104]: 1.54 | 6.45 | 6.44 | 7.01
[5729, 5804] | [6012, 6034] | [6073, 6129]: 8.95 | 6.66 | 4.22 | 7.25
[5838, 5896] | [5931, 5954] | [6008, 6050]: -1.36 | 6.2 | 6.28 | 5.63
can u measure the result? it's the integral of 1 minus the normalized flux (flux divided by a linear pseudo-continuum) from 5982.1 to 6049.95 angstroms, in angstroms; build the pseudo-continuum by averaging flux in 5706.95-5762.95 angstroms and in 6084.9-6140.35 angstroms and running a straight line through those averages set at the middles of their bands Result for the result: 8.3 angstroms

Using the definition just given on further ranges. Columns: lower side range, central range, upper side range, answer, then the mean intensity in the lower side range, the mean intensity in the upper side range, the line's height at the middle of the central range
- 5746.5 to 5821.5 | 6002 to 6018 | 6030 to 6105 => 5.9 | 6.55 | 6.97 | 6.89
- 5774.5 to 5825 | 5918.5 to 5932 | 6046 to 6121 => 0.8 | 6.5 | 6.72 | 6.6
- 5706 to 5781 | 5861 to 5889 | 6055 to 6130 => 2.9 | 6.54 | 7.13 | 6.76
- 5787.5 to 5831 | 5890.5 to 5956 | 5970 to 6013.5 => 2.8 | 6.45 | 6.23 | 6.32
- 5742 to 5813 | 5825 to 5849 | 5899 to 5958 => -1.0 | 6.65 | 6.23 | 6.49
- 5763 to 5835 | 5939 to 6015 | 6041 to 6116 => 4.5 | 6.47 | 6.67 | 6.6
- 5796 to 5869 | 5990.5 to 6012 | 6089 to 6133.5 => 1.3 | 6.45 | 7.28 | 6.95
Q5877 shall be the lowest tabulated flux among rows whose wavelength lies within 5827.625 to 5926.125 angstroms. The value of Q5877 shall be 4.715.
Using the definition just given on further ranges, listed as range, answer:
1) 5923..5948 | 5.838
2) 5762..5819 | 5.358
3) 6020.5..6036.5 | 4.745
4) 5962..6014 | 0.1328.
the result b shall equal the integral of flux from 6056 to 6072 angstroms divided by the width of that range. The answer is 6.94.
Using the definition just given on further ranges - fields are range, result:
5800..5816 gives 6.55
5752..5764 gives 6.91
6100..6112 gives 6.25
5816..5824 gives 5.99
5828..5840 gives 6.49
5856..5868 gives 6.05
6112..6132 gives 7.99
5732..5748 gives 6.71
